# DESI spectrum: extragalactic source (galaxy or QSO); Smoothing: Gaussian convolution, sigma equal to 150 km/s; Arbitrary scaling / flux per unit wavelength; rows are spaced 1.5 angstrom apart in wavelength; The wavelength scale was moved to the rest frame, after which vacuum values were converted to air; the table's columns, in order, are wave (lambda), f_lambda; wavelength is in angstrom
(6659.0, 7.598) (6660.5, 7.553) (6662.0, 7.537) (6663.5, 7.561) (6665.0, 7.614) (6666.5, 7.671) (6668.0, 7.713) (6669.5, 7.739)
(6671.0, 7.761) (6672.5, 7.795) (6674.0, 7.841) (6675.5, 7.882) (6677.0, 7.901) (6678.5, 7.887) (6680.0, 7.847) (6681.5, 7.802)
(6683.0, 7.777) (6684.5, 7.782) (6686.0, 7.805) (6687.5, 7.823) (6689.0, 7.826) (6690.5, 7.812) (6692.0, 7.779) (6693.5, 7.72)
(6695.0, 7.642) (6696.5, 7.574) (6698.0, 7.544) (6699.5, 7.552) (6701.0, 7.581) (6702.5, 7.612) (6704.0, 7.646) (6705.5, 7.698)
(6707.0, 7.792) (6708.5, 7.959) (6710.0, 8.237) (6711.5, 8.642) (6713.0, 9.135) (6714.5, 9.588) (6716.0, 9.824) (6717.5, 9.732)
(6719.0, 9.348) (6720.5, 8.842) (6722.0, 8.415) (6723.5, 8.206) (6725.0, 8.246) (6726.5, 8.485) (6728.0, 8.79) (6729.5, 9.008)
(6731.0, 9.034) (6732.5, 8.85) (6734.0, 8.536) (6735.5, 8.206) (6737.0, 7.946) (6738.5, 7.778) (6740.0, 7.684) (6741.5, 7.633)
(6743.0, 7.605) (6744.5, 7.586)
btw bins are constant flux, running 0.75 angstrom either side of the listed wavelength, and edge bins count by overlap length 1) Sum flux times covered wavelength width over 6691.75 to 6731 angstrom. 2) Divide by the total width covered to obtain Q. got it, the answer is 8.35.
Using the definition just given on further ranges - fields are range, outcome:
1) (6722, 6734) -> 8.64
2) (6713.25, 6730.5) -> 8.96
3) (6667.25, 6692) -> 7.81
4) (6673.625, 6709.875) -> 7.76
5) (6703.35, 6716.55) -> 8.49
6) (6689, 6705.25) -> 7.66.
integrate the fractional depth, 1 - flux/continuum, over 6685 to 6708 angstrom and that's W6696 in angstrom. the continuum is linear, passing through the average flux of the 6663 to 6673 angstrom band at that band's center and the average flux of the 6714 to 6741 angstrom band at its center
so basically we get 1.31 angstrom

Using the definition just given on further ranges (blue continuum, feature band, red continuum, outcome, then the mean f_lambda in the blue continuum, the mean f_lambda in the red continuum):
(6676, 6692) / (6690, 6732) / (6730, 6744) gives -1.84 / 7.82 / 8.15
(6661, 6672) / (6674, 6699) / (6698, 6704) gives -0.52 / 7.66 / 7.58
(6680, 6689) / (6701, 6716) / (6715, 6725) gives 0.57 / 7.8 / 9.01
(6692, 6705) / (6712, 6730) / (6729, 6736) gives -1.33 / 7.62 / 8.74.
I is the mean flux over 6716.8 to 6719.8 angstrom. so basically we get 9.53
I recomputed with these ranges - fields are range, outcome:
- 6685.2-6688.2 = 7.81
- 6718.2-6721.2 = 9.11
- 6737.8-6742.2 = 7.7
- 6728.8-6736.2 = 8.73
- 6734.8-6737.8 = 8.07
